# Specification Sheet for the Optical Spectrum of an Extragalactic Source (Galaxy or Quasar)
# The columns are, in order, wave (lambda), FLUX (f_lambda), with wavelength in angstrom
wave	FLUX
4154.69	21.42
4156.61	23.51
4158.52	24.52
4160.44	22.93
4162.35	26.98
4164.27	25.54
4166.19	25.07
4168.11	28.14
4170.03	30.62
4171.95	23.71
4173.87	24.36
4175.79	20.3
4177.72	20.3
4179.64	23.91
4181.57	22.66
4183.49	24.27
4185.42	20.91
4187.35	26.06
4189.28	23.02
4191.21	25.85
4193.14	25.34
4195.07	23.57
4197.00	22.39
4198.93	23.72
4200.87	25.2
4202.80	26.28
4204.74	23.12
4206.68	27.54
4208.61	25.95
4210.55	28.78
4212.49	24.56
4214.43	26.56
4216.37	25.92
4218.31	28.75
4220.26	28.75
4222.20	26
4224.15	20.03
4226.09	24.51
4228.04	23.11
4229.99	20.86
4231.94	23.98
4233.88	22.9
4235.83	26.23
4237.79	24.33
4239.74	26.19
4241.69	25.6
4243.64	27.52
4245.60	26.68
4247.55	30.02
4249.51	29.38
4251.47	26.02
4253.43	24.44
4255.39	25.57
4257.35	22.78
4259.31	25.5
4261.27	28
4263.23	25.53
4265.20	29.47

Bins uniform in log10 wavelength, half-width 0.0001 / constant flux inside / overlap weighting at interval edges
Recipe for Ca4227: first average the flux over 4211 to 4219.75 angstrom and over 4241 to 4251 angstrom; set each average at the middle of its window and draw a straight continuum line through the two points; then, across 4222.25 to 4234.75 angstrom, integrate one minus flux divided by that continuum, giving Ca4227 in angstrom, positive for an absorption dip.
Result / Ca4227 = 2.0 angstrom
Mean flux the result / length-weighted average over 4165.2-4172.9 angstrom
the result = 26.9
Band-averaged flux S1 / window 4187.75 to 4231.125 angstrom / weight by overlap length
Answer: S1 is 25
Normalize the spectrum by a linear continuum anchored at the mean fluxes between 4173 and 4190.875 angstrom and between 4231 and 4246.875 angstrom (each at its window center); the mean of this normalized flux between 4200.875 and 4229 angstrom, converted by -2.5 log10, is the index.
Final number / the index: -0.054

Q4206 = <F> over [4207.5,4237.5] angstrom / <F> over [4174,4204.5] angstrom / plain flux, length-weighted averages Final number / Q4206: 1.1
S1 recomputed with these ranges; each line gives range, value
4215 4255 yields 25.6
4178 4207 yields 24.1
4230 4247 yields 25.3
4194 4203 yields 24.1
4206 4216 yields 26.6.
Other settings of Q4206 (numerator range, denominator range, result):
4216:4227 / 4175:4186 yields 1.16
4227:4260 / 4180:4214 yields 1.03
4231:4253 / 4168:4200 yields 1.09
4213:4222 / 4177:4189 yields 1.18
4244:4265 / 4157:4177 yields 1.06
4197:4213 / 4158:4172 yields 0.98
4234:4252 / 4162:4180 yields 1.07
